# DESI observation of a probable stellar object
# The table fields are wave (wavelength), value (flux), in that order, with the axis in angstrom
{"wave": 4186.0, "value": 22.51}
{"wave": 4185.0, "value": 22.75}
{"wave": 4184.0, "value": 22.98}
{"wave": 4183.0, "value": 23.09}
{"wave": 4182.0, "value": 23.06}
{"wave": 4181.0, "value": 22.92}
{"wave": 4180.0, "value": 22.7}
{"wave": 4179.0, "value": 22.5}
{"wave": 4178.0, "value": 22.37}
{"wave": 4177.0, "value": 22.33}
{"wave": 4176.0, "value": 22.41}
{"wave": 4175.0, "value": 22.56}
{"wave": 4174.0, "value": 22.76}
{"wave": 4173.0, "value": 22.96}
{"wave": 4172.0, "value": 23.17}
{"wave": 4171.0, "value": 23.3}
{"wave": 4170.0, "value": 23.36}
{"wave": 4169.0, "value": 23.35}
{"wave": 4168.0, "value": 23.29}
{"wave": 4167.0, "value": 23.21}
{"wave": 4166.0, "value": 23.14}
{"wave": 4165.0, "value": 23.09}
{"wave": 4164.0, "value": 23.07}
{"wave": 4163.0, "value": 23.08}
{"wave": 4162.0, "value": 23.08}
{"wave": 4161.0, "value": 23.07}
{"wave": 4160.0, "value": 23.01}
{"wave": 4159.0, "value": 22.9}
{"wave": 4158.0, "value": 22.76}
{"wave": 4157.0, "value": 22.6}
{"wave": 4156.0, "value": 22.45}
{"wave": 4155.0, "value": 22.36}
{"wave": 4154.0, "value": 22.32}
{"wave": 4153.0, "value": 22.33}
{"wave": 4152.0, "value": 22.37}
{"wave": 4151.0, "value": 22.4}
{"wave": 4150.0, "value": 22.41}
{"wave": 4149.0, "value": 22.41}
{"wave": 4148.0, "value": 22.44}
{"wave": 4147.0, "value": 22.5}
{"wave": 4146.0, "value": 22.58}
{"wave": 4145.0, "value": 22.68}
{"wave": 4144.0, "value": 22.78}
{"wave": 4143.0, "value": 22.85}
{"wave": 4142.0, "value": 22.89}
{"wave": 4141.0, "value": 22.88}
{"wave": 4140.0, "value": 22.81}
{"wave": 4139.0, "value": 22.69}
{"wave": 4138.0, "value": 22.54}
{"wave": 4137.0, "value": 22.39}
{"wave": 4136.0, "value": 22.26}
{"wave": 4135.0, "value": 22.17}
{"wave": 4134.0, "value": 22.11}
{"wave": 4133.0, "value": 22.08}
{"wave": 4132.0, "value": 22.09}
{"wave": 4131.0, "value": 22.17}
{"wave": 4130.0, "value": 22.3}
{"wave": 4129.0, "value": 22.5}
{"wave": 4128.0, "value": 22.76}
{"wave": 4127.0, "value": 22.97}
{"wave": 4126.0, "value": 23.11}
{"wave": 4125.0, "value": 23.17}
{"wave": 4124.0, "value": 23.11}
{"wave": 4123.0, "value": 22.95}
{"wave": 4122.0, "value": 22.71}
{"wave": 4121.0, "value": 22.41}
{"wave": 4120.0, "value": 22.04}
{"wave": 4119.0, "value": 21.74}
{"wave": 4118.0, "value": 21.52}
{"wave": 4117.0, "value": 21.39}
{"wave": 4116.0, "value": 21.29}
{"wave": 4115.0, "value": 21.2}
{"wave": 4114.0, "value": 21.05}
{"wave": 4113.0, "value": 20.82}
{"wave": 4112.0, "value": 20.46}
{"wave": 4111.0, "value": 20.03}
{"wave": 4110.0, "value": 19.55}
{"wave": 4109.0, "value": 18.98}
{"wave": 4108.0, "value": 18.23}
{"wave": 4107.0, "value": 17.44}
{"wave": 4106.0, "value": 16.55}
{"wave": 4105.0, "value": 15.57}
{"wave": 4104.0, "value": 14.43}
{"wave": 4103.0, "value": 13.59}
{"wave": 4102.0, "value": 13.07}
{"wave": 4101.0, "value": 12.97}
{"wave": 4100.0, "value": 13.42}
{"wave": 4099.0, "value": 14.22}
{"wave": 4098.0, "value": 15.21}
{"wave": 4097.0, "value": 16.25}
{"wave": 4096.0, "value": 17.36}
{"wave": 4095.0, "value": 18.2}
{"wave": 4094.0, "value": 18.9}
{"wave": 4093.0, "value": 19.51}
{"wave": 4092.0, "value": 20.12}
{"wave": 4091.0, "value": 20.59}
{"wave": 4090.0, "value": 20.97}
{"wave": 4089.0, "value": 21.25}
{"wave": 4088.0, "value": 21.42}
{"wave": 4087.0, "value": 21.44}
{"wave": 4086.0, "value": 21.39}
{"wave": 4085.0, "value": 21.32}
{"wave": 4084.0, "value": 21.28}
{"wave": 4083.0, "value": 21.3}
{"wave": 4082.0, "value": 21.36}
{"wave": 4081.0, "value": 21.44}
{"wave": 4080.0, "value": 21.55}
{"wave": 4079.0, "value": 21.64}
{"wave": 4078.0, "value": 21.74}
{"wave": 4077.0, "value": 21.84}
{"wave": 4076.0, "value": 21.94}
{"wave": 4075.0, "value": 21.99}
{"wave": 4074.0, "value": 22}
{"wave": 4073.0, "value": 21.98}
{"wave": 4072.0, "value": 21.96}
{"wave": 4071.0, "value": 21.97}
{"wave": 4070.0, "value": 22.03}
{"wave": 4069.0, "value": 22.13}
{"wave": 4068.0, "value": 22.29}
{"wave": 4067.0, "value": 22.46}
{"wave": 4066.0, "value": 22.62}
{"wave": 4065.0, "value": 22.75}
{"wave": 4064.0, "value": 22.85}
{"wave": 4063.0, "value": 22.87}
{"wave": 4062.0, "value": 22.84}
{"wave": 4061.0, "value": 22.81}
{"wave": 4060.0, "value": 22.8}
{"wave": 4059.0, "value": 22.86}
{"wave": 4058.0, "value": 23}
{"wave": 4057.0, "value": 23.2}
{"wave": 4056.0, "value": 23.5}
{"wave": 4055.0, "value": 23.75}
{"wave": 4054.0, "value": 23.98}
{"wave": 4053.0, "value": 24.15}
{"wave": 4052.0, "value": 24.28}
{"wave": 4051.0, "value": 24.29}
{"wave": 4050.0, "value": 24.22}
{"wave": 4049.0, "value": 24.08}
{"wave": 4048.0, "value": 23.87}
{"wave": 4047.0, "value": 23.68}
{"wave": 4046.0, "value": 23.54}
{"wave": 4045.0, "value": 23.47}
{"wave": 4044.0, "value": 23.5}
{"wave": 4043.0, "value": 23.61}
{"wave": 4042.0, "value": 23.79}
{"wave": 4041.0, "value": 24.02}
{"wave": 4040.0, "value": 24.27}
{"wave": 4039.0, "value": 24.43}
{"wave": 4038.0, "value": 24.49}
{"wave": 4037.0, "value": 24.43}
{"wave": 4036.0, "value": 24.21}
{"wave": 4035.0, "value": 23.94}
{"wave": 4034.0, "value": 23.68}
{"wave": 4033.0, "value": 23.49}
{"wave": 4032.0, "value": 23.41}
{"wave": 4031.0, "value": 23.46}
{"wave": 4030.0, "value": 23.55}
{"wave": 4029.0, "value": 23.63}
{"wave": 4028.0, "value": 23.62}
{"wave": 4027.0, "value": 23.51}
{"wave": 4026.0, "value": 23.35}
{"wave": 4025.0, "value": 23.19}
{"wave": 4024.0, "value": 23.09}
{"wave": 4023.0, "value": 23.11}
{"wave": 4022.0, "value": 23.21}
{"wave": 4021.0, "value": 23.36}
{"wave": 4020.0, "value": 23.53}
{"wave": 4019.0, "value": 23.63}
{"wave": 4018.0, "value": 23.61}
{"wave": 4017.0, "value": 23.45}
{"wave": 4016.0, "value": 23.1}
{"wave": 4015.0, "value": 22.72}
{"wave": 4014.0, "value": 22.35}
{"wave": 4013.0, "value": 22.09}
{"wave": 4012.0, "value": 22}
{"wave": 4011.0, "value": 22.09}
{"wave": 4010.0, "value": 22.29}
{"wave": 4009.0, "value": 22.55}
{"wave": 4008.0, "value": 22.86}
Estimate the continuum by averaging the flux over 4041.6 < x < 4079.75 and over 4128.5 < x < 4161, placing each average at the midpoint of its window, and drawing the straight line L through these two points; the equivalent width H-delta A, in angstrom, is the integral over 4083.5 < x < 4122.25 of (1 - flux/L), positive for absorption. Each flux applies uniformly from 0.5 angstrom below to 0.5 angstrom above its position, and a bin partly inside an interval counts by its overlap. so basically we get 6.4 angstrom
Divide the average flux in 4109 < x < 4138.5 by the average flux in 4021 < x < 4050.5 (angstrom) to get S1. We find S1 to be 0.92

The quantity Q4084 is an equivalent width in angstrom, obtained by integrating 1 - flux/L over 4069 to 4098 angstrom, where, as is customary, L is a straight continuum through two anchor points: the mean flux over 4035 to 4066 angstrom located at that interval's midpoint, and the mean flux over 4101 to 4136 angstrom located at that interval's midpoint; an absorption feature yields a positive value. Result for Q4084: 1.7 angstrom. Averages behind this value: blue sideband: 23.6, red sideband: 20.4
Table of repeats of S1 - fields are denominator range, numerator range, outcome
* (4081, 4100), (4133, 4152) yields 1.16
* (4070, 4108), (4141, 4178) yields 1.19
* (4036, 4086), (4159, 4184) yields 1.00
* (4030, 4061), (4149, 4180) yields 0.96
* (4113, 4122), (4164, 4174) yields 1.07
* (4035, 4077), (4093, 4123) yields 0.79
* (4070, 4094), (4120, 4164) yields 1.06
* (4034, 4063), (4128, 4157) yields 0.95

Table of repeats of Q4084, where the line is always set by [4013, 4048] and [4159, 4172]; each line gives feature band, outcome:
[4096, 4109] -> 4.5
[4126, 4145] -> 0.6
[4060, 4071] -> 0.4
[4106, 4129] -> 2.0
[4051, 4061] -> 0.0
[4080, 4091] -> 1.0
